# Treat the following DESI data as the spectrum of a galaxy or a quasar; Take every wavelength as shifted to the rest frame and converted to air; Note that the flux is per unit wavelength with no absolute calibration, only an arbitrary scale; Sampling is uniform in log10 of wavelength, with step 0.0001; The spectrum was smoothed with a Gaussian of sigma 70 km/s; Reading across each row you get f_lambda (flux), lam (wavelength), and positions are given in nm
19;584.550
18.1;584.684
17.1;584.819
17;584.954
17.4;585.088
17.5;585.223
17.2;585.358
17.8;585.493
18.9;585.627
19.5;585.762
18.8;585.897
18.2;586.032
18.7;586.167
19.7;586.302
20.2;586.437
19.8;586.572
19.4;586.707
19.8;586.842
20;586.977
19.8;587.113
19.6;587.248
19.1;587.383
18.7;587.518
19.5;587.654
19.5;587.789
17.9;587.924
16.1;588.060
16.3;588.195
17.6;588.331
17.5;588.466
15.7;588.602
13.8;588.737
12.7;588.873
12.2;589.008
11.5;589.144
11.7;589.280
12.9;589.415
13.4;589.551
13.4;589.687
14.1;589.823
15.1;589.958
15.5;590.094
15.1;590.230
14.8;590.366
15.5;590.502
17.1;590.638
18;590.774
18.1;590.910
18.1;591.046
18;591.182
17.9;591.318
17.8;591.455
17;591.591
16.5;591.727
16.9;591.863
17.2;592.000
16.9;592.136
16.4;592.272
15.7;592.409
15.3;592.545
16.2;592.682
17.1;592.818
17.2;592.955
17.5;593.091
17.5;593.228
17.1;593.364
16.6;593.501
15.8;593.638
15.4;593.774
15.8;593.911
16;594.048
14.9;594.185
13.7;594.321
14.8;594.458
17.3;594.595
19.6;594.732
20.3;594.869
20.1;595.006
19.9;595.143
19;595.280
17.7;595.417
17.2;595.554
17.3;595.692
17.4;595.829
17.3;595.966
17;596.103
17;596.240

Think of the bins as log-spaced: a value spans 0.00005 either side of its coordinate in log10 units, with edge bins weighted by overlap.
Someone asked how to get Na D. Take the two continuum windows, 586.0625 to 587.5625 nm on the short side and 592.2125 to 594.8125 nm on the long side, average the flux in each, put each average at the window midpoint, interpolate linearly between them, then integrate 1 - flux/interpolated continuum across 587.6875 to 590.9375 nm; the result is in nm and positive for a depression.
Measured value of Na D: 0.55 nm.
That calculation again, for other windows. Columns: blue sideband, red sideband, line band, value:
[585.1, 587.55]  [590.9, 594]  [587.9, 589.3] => 0.26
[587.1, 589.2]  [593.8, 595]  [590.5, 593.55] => -0.07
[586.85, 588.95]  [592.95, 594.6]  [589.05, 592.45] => 0.22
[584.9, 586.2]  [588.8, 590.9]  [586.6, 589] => -0.23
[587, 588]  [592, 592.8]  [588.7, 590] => 0.36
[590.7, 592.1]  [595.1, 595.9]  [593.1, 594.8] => 0.15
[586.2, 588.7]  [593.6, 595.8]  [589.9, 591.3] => 0.11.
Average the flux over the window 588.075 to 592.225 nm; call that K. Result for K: 15.6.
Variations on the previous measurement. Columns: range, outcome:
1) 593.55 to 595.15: 16.9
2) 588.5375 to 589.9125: 13.2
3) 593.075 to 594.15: 16.4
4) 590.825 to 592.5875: 17.1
